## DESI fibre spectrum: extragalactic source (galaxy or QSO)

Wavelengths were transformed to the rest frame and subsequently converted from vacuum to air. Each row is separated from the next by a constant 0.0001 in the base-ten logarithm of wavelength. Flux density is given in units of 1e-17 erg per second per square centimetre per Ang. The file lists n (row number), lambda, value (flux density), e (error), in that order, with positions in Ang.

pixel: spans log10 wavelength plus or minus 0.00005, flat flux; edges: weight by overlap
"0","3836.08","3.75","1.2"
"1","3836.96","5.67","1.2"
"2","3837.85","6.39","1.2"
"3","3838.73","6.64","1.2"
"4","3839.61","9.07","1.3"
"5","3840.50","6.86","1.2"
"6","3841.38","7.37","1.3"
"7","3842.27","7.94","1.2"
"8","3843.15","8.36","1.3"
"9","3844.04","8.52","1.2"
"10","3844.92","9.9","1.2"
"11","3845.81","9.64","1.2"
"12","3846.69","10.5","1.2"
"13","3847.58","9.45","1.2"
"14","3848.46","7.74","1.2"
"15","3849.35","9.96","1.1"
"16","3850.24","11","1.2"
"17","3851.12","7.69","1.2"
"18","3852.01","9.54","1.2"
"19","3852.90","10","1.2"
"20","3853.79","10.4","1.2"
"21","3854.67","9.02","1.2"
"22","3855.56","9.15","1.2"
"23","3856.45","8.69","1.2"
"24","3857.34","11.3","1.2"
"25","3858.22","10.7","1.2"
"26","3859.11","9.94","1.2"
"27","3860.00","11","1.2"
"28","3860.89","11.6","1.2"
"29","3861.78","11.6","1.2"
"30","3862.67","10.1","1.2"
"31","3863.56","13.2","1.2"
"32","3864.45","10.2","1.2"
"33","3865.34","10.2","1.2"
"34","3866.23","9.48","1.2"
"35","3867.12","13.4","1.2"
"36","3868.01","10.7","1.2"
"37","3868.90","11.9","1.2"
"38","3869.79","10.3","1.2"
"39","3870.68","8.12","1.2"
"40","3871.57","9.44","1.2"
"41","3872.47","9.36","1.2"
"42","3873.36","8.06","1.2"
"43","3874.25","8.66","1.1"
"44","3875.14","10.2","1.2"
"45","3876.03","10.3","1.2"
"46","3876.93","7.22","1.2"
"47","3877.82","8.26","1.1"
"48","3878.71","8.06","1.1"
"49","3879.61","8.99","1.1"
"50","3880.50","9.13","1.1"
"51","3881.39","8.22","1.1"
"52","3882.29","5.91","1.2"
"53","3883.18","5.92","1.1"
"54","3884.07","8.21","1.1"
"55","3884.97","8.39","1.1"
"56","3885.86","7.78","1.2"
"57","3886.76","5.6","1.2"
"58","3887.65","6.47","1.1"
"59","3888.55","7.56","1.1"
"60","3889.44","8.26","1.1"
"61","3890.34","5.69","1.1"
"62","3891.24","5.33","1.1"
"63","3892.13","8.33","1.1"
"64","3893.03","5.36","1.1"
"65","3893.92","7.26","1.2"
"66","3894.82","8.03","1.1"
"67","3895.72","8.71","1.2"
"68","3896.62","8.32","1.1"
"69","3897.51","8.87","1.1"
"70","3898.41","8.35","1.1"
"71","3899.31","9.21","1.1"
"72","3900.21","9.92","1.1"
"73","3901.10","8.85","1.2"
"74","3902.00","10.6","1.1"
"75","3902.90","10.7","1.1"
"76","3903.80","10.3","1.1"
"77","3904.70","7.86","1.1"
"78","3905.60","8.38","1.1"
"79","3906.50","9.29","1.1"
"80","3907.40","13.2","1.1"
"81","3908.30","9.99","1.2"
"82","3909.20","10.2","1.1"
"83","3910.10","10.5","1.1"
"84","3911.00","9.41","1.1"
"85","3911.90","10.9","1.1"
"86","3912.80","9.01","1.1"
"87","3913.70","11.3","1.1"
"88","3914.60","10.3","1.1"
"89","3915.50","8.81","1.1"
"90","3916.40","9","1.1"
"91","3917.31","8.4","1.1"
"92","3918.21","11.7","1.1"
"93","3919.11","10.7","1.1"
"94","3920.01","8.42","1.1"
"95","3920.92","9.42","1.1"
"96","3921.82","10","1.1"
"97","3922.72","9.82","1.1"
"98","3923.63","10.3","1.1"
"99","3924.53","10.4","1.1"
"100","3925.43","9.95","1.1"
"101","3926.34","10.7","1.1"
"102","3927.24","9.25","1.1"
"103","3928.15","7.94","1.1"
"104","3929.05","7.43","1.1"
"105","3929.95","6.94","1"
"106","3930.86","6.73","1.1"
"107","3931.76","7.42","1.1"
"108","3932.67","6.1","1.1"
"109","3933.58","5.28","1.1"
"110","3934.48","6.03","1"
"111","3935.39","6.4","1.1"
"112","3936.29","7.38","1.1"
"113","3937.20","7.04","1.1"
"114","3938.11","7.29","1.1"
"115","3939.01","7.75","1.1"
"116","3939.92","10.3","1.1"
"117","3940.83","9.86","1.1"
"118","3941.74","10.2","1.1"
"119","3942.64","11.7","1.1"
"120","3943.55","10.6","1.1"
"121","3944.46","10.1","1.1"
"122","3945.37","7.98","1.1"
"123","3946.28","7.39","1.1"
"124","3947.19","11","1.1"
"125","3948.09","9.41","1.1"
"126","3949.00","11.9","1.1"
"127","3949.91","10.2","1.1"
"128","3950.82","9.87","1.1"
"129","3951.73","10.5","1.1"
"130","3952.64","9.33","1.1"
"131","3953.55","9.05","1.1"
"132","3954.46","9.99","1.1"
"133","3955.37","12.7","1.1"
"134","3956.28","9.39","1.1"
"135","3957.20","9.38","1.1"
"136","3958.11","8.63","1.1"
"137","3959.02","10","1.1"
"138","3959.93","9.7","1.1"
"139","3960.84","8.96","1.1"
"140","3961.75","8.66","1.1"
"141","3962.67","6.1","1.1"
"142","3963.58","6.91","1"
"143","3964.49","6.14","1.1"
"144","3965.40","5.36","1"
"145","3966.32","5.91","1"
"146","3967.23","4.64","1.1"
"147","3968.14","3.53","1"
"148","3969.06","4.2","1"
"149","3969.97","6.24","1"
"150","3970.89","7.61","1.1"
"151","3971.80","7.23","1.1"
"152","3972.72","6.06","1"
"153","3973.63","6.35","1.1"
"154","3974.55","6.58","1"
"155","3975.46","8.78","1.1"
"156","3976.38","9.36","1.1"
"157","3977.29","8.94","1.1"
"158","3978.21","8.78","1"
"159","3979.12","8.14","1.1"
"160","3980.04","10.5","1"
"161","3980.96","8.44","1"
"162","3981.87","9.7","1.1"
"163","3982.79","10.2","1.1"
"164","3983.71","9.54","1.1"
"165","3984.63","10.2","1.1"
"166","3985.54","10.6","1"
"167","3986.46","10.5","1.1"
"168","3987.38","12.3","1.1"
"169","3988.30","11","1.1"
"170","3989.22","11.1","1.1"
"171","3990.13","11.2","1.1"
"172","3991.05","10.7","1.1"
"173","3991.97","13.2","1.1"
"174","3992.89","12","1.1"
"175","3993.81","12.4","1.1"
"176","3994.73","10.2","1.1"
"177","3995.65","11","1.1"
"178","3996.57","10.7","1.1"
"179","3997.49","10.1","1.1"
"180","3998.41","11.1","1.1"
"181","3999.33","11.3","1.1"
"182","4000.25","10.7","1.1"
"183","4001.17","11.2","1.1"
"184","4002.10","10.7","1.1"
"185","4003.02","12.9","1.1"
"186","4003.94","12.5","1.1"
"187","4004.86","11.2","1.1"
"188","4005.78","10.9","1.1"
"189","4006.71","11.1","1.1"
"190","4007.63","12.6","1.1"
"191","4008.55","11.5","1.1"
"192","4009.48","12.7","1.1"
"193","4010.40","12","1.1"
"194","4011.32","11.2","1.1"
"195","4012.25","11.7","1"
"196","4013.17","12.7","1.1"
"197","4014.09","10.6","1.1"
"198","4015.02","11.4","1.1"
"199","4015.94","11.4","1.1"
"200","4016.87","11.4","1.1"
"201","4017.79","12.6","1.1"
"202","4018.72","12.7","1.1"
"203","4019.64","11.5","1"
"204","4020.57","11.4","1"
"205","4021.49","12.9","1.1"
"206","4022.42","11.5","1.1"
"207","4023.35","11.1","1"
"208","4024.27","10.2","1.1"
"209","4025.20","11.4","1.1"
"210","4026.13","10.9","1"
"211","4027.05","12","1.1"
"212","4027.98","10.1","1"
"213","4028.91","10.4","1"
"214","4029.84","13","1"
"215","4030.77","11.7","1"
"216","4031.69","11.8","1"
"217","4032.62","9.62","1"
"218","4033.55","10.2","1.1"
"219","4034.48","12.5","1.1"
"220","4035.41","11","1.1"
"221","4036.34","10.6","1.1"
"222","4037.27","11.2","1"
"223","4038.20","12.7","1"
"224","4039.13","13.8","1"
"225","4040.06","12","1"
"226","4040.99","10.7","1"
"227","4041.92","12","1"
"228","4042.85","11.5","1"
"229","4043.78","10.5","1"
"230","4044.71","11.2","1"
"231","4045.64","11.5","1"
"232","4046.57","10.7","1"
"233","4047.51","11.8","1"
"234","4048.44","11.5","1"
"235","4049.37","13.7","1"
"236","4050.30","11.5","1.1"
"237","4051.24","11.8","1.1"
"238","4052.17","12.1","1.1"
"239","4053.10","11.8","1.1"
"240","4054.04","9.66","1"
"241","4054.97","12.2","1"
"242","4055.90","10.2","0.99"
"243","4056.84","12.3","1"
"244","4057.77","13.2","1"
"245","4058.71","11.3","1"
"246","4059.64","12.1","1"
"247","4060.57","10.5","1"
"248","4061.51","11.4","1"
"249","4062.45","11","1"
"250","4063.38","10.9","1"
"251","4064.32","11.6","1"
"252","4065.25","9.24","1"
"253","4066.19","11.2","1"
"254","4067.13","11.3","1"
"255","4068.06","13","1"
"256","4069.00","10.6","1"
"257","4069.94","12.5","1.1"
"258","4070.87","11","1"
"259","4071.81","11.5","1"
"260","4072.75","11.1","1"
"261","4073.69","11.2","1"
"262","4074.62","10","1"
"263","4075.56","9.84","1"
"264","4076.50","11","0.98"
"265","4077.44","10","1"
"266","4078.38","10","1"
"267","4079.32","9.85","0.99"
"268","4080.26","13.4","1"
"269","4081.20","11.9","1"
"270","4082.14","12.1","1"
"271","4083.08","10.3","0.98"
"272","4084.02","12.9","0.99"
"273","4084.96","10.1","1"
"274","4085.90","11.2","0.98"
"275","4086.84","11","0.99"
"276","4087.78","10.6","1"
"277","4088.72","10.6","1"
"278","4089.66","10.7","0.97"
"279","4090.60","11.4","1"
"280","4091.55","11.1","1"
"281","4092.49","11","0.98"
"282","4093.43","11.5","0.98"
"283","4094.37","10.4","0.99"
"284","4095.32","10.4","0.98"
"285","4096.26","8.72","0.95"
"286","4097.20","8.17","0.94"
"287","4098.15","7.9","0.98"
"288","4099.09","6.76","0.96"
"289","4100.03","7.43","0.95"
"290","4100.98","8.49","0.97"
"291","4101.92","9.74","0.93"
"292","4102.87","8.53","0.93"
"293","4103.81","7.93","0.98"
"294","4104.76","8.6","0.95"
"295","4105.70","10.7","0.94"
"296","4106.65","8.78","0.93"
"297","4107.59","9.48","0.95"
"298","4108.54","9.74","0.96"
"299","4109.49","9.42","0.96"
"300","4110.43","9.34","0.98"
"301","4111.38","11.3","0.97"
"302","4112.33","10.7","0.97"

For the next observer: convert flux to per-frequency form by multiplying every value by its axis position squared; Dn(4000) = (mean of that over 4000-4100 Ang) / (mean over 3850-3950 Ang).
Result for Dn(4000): 1.3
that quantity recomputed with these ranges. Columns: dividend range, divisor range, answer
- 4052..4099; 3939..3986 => 1.33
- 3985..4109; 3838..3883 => 1.29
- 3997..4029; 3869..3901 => 1.51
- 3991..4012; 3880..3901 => 1.59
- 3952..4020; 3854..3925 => 1.12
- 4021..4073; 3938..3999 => 1.29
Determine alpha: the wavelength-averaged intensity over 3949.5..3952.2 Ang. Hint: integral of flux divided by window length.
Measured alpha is 10.2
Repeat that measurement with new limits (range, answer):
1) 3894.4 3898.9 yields 8.46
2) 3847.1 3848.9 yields 8.64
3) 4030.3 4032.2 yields 11.7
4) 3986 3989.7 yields 11.2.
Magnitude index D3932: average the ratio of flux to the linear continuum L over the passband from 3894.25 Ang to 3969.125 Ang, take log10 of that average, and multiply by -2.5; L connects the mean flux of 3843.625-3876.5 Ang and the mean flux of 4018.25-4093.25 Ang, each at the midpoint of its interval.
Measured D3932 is 0.177 mag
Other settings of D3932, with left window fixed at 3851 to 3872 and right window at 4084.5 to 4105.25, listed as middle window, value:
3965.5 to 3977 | 0.49 mag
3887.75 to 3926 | 0.11 mag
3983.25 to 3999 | -0.11 mag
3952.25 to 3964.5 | 0.12 mag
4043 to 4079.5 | -0.15 mag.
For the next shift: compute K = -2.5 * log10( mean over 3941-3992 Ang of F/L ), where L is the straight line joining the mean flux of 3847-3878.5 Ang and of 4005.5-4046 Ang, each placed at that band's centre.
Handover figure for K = 0.22 mag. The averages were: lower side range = 9.93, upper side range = 11.5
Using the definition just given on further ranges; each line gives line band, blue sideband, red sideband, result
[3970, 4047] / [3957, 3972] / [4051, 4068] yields -0.21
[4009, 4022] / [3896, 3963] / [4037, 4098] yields -0.14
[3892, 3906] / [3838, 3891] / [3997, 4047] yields 0.11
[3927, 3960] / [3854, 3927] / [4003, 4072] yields 0.14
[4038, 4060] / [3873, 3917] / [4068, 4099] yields -0.14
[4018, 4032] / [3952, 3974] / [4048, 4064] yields -0.13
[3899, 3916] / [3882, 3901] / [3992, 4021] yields -0.22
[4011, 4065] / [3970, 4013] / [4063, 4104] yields -0.11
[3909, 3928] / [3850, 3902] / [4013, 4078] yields -0.03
